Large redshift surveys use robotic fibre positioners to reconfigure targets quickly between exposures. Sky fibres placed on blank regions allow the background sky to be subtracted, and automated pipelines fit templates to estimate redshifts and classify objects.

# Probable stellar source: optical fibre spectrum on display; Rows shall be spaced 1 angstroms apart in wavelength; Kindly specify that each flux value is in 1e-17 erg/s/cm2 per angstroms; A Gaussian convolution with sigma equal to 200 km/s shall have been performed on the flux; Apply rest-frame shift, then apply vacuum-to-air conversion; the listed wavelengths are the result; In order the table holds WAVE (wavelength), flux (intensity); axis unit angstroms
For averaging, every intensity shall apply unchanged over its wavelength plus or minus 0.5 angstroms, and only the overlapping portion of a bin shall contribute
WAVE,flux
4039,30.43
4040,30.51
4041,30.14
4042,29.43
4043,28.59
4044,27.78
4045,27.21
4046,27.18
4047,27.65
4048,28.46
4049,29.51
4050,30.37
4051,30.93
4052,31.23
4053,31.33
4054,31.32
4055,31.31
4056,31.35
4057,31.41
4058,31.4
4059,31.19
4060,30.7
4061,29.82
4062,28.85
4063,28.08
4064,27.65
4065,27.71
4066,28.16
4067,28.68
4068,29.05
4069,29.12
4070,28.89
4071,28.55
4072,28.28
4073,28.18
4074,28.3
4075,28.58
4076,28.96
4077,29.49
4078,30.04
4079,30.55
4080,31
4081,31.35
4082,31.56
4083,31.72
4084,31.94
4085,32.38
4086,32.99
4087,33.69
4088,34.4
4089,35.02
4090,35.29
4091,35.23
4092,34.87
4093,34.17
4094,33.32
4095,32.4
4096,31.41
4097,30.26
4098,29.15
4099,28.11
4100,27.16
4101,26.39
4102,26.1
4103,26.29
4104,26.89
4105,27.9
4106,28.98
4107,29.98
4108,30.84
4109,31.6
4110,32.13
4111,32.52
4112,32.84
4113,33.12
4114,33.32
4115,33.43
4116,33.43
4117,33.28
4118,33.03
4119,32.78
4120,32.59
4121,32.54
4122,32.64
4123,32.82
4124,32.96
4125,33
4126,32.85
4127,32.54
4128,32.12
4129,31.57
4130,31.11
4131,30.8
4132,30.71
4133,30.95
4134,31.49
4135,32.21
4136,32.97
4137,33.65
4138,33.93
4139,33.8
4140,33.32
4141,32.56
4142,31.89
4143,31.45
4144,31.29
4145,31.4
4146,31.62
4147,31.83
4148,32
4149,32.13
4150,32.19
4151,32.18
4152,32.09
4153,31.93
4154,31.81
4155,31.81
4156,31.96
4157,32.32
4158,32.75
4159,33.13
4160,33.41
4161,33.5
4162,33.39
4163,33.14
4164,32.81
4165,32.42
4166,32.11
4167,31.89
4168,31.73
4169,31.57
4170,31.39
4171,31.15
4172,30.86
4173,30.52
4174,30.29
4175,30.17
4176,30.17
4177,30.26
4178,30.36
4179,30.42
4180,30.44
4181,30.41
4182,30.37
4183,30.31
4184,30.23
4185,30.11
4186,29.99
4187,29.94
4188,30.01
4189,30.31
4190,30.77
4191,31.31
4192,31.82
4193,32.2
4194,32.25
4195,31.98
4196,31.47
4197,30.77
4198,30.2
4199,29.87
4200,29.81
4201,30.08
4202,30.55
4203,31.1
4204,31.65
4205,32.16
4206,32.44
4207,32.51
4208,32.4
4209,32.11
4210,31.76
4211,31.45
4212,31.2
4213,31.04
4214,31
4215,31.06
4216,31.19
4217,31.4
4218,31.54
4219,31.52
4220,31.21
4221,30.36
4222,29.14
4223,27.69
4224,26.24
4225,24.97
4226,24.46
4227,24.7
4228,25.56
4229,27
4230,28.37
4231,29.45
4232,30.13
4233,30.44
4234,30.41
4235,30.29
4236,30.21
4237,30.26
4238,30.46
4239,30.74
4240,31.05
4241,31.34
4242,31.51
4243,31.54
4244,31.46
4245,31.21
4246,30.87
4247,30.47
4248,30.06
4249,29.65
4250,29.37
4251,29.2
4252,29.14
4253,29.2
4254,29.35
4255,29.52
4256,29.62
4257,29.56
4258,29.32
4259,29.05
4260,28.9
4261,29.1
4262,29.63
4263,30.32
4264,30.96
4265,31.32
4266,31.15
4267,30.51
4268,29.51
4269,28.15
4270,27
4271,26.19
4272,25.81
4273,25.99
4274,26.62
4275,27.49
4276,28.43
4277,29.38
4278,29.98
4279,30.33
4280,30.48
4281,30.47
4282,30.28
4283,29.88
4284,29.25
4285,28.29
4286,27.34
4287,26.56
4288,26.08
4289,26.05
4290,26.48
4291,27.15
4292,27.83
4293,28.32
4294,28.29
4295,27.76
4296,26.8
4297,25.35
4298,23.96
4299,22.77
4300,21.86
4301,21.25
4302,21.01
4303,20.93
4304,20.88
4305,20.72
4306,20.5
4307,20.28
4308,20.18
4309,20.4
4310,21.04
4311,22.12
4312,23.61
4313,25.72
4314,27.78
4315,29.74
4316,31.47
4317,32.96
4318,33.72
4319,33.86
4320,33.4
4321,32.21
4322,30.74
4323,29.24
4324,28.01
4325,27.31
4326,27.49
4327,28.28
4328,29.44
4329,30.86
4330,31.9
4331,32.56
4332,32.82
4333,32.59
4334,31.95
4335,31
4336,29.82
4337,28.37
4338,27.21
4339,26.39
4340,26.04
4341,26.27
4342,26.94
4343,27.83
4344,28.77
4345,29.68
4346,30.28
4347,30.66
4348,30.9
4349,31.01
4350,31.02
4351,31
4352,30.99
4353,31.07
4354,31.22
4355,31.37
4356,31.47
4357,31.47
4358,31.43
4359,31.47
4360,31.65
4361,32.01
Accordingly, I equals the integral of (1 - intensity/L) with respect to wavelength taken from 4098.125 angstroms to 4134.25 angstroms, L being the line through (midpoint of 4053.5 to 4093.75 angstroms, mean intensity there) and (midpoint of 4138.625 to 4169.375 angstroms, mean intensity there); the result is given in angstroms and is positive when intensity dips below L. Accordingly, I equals 0.6 angstroms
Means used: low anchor 30.8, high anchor 32.3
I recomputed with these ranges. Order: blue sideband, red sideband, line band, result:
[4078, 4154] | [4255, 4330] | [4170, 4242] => -1.71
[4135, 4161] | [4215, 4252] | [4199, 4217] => -0.53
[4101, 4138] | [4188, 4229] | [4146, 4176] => -0.95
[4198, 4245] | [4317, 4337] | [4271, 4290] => 1.50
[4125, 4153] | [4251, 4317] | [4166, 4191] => 0.08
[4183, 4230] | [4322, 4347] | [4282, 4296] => 0.91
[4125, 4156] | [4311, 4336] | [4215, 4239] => 1.62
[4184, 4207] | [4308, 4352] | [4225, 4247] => 0.64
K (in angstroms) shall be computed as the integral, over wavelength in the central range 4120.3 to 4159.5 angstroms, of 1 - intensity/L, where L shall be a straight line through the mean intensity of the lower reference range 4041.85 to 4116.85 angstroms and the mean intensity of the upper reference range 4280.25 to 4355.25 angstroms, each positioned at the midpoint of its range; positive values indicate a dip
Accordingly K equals -3.3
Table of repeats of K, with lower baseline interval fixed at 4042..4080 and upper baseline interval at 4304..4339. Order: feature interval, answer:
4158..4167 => -1.3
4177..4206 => -2.1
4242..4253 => -0.7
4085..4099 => -1.8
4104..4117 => -1.1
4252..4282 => -0.8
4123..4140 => -1.9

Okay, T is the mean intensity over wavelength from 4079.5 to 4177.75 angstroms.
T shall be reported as 31.9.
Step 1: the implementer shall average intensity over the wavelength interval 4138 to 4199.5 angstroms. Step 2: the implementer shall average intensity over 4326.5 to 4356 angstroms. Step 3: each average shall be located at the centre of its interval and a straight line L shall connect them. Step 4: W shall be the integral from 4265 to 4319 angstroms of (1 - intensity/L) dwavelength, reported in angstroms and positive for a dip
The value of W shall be 6.8 angstroms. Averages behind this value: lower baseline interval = 31.5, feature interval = 26.6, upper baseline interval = 30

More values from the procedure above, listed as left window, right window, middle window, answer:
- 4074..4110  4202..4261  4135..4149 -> -0.9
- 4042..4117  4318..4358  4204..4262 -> 0.6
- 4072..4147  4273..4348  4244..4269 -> -1.1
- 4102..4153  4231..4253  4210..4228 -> 0.8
